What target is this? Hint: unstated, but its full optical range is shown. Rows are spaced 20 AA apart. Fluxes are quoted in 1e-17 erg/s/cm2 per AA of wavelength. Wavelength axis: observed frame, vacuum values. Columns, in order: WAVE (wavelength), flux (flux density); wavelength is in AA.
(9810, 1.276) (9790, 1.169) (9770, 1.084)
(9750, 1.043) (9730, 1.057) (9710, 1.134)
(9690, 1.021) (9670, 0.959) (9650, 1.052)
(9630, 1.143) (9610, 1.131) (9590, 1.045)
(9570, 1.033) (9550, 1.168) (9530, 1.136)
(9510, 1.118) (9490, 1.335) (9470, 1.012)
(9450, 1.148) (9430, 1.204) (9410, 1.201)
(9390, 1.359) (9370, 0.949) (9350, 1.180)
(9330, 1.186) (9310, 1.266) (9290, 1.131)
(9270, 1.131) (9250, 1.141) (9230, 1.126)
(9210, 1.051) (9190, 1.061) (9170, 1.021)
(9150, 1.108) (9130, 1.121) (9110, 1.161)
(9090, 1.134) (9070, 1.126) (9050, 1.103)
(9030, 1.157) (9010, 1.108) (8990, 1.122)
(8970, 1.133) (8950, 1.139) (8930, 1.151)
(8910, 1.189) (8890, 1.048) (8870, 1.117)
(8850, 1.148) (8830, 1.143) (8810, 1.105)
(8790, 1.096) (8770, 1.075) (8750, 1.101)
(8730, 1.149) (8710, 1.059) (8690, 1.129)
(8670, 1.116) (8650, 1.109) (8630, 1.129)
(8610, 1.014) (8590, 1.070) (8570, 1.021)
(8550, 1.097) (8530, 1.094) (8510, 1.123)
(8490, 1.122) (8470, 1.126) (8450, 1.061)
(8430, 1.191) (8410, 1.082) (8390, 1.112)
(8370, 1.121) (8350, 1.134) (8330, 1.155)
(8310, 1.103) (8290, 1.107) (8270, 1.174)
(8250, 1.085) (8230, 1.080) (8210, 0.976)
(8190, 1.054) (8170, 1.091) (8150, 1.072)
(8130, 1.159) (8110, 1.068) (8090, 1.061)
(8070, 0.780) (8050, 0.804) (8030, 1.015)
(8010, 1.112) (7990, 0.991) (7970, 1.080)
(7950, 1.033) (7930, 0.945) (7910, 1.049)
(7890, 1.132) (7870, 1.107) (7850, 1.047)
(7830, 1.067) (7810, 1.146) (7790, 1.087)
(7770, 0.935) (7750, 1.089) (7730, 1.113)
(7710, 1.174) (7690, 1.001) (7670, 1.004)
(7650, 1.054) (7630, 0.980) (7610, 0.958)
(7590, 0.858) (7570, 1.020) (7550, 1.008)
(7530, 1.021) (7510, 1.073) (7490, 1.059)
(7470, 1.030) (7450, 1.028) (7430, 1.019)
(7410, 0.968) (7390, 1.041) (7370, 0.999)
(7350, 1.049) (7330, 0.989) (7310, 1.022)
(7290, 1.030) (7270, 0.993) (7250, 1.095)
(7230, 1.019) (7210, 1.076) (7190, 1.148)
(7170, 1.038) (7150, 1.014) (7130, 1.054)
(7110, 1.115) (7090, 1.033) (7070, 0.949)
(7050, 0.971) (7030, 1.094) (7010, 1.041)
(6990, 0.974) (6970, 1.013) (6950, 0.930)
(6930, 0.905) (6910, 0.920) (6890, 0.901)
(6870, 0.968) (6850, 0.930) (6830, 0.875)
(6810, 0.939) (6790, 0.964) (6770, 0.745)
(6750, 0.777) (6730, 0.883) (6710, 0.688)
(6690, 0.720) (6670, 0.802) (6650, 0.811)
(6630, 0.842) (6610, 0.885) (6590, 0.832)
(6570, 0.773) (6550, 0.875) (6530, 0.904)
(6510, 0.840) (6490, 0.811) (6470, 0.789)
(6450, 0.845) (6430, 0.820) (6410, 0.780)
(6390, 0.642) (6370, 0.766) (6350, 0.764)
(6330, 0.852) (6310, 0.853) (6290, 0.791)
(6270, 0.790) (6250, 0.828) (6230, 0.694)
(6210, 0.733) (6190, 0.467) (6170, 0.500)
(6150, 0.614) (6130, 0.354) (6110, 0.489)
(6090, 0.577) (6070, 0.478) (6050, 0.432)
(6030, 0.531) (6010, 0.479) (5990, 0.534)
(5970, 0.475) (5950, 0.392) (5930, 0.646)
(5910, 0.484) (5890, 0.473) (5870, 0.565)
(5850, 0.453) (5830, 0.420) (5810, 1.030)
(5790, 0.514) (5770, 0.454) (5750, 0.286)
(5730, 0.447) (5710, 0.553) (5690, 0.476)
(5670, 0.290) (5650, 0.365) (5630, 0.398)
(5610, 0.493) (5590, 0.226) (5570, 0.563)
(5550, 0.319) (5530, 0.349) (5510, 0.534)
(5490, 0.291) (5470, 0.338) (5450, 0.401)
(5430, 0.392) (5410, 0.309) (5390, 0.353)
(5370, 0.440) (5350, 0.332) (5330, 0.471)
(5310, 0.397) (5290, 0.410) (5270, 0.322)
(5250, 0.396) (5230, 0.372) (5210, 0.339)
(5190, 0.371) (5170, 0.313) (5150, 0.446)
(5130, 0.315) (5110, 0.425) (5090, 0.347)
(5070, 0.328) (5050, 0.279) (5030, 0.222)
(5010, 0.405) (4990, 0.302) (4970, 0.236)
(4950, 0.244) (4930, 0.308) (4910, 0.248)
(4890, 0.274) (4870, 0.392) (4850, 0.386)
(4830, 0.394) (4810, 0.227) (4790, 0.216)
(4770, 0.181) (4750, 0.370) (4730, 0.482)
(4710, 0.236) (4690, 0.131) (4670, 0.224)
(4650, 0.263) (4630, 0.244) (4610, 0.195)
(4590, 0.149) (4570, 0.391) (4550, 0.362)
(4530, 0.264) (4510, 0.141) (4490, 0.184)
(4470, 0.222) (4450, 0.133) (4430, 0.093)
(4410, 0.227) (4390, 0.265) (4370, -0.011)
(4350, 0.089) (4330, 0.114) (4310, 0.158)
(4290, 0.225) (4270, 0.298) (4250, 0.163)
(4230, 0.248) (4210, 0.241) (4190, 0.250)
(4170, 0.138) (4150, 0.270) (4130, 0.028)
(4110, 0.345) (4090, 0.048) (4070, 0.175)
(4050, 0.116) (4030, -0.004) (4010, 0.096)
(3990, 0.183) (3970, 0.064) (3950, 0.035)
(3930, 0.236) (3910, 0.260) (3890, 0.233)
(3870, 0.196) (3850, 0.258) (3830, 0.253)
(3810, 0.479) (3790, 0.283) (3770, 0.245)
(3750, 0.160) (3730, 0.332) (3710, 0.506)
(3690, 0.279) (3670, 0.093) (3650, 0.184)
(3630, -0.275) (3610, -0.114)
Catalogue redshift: 0.557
